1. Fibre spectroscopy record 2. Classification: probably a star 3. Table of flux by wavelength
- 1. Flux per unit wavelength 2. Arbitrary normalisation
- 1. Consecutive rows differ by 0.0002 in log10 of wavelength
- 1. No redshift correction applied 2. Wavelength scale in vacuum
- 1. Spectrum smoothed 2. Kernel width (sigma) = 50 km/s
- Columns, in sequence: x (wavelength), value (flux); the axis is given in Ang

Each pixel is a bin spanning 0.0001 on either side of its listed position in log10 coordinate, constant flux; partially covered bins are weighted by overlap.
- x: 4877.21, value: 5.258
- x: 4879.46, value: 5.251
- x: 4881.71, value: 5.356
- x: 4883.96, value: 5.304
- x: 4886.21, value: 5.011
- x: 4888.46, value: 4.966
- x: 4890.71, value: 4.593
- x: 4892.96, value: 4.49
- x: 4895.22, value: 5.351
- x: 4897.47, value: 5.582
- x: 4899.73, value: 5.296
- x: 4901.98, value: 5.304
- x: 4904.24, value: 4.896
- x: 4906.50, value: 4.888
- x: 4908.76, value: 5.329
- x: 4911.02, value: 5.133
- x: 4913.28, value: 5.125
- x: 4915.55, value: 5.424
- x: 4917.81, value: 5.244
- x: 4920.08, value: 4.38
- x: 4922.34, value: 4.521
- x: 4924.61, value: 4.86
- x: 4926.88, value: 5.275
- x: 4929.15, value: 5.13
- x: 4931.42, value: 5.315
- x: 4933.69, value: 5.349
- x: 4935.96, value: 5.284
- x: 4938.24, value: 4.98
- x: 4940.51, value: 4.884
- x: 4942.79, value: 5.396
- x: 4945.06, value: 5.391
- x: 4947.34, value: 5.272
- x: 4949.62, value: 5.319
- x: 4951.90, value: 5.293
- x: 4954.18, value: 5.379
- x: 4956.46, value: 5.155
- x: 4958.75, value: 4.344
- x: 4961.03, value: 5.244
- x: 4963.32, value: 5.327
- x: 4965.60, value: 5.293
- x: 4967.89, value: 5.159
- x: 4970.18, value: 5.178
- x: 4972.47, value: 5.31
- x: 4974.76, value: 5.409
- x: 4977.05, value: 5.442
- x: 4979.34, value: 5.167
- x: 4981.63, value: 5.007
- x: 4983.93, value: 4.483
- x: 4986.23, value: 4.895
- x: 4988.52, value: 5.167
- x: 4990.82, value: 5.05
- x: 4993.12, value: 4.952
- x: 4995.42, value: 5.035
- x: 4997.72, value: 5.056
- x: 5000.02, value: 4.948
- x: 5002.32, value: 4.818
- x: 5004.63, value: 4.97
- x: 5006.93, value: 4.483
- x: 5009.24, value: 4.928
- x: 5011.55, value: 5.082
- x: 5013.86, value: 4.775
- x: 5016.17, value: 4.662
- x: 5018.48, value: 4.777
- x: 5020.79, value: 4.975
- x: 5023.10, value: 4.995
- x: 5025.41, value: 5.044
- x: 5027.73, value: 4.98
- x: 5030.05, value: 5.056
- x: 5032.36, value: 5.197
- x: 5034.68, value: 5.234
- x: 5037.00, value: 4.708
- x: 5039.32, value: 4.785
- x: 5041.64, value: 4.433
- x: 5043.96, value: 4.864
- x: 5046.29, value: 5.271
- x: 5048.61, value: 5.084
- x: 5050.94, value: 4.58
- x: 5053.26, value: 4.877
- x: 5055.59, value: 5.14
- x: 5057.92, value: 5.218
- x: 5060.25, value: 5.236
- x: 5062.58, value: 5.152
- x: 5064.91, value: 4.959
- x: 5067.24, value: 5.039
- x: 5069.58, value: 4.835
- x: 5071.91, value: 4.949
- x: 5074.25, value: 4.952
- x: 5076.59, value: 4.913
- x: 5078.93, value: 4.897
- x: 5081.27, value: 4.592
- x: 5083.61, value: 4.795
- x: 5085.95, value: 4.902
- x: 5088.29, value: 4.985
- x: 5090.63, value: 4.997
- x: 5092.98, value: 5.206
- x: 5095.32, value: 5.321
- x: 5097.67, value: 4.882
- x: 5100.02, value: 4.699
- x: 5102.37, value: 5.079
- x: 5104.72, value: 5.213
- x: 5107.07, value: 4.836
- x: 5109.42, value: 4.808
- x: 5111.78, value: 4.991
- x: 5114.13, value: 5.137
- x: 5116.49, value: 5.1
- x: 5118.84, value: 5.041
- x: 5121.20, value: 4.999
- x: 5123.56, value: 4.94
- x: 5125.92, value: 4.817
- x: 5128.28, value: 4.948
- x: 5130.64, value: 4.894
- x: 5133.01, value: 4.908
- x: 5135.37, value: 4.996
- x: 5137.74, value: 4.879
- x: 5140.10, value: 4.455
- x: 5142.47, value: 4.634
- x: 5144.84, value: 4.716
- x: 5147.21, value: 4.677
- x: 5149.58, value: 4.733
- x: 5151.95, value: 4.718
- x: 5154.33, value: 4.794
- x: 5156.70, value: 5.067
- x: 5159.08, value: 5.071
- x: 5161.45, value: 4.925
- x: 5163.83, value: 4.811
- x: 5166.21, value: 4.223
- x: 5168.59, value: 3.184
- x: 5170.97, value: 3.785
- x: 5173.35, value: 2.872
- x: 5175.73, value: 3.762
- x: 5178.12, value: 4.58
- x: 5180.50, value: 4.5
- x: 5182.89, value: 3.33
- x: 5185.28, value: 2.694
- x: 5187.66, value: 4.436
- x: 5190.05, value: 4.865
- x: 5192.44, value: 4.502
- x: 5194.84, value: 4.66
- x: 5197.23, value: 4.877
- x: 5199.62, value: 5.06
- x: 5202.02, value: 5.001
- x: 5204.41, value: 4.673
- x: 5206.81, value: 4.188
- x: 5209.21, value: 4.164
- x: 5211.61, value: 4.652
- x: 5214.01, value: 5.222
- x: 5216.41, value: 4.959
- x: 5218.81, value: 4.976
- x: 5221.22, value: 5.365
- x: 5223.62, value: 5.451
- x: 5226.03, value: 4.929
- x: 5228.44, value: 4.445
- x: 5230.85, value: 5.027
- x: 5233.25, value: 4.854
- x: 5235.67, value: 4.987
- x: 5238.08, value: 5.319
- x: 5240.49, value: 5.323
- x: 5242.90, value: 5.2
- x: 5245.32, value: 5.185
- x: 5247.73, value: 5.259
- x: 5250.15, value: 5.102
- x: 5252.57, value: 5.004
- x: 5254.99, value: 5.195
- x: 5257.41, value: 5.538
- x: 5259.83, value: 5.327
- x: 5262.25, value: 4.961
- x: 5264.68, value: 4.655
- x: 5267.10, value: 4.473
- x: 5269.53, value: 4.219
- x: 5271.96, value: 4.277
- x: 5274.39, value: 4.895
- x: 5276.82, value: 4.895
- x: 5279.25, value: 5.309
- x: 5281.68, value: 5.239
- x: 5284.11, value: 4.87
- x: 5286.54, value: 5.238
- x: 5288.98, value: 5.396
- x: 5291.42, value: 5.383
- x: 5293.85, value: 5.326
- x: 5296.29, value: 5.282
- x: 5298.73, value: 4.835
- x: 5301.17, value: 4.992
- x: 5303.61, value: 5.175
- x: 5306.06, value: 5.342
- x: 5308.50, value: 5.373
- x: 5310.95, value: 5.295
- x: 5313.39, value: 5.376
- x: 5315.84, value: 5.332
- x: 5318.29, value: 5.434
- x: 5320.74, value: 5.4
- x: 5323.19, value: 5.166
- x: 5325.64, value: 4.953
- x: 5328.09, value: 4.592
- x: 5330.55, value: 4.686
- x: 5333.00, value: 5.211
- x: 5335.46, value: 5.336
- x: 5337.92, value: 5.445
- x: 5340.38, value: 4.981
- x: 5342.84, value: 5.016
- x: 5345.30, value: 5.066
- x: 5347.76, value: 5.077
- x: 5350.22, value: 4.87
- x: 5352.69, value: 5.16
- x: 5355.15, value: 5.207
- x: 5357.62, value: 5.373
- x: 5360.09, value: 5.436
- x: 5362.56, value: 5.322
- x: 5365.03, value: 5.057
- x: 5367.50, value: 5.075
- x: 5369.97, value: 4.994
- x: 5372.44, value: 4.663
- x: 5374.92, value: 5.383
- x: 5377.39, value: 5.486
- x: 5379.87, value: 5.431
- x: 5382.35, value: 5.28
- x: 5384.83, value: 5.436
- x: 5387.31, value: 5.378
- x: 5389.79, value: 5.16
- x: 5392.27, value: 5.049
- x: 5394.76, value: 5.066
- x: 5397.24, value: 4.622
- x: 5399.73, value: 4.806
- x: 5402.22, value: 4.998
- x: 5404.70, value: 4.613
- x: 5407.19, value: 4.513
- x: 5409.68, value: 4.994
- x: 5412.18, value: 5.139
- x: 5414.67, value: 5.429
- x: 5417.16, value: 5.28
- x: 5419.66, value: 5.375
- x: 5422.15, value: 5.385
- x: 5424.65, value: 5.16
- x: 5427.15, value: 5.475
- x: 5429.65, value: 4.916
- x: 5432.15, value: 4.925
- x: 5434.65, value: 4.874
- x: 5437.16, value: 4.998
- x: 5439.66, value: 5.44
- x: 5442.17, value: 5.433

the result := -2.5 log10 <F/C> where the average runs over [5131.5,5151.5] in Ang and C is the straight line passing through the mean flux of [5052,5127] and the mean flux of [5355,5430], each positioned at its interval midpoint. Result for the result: 0.06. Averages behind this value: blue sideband 4.98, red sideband 5.15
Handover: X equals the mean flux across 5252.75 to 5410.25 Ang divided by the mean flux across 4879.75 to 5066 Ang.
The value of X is 1.0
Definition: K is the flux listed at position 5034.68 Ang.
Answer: 5.234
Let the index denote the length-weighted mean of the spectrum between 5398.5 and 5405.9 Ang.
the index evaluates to 4.81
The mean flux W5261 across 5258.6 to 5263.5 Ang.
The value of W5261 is 5.14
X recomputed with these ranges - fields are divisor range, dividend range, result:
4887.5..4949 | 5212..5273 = 0.98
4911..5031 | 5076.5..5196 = 0.92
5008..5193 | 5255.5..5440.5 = 1.07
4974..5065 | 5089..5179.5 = 0.95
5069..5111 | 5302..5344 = 1.05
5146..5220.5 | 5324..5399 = 1.15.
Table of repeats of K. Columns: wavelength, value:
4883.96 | 5.304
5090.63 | 4.997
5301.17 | 4.992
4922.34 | 4.521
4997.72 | 5.056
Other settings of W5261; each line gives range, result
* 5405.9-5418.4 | 5.07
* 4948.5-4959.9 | 5.1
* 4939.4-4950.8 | 5.25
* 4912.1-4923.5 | 4.94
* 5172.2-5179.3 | 3.74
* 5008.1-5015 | 4.93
